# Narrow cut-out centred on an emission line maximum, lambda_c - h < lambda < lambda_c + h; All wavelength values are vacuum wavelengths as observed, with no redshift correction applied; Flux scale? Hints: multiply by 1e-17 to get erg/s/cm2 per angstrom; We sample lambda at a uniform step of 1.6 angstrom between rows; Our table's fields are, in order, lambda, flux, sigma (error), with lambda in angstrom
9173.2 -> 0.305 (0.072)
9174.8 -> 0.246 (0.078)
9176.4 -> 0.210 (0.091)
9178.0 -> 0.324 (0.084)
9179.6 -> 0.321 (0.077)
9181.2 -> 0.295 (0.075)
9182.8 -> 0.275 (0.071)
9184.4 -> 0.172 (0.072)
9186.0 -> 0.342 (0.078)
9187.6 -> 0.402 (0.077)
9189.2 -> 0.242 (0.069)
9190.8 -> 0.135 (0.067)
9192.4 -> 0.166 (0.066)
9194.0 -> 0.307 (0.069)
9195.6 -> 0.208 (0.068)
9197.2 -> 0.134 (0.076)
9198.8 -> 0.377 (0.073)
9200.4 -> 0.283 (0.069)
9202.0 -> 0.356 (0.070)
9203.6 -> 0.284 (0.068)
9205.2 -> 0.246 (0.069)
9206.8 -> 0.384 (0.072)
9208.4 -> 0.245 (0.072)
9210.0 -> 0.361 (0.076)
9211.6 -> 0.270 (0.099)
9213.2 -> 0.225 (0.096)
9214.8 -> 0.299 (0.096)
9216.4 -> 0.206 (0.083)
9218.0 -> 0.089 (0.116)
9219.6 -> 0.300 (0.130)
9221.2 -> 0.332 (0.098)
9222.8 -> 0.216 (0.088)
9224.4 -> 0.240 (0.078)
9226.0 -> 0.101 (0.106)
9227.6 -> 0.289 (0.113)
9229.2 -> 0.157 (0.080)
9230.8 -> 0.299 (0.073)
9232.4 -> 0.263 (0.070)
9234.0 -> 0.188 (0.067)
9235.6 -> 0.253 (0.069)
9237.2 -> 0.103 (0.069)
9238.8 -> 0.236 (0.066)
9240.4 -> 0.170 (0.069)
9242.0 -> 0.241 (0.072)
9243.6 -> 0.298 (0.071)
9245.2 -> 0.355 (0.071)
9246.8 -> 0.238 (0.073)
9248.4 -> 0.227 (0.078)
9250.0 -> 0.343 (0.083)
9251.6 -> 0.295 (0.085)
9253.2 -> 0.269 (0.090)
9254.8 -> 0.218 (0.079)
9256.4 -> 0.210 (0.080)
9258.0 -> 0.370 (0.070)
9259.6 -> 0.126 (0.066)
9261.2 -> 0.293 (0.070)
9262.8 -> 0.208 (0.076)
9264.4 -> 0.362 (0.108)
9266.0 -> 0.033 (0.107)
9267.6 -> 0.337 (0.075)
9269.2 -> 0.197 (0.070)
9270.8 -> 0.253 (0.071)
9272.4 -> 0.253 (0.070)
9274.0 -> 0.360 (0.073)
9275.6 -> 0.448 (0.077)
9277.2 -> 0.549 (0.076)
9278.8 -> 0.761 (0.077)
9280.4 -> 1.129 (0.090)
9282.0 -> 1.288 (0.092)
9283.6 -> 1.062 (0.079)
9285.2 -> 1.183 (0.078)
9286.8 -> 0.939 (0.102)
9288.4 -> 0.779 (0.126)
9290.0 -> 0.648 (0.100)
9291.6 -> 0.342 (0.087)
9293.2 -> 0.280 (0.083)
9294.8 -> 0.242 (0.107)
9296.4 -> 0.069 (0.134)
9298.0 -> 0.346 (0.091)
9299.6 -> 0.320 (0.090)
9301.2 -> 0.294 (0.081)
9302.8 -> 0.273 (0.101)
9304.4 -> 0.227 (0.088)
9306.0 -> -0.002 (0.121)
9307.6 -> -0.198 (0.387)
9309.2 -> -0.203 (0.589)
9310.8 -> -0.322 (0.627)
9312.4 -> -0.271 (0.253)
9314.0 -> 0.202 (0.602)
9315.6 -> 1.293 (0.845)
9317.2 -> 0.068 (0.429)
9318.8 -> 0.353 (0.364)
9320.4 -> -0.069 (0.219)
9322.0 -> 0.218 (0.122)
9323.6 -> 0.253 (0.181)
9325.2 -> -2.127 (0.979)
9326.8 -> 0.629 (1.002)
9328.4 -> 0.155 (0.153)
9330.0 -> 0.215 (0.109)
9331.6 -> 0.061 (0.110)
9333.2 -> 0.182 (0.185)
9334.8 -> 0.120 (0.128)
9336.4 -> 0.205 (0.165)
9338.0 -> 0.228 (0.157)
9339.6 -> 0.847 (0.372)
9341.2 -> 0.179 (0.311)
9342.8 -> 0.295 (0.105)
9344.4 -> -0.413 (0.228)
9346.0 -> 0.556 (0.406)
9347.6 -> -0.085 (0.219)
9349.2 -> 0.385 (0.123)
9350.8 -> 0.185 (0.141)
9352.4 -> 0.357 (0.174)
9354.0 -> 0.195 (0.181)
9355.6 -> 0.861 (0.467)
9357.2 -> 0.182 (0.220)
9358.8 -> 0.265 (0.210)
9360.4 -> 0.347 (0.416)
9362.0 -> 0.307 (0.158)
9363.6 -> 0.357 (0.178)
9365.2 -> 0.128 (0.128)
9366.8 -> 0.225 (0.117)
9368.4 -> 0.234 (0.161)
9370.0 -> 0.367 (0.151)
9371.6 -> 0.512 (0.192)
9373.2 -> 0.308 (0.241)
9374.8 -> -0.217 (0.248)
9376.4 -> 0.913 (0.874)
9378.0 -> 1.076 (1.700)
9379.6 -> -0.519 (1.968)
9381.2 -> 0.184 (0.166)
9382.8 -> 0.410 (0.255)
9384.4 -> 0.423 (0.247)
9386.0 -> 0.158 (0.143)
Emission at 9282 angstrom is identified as Hbeta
